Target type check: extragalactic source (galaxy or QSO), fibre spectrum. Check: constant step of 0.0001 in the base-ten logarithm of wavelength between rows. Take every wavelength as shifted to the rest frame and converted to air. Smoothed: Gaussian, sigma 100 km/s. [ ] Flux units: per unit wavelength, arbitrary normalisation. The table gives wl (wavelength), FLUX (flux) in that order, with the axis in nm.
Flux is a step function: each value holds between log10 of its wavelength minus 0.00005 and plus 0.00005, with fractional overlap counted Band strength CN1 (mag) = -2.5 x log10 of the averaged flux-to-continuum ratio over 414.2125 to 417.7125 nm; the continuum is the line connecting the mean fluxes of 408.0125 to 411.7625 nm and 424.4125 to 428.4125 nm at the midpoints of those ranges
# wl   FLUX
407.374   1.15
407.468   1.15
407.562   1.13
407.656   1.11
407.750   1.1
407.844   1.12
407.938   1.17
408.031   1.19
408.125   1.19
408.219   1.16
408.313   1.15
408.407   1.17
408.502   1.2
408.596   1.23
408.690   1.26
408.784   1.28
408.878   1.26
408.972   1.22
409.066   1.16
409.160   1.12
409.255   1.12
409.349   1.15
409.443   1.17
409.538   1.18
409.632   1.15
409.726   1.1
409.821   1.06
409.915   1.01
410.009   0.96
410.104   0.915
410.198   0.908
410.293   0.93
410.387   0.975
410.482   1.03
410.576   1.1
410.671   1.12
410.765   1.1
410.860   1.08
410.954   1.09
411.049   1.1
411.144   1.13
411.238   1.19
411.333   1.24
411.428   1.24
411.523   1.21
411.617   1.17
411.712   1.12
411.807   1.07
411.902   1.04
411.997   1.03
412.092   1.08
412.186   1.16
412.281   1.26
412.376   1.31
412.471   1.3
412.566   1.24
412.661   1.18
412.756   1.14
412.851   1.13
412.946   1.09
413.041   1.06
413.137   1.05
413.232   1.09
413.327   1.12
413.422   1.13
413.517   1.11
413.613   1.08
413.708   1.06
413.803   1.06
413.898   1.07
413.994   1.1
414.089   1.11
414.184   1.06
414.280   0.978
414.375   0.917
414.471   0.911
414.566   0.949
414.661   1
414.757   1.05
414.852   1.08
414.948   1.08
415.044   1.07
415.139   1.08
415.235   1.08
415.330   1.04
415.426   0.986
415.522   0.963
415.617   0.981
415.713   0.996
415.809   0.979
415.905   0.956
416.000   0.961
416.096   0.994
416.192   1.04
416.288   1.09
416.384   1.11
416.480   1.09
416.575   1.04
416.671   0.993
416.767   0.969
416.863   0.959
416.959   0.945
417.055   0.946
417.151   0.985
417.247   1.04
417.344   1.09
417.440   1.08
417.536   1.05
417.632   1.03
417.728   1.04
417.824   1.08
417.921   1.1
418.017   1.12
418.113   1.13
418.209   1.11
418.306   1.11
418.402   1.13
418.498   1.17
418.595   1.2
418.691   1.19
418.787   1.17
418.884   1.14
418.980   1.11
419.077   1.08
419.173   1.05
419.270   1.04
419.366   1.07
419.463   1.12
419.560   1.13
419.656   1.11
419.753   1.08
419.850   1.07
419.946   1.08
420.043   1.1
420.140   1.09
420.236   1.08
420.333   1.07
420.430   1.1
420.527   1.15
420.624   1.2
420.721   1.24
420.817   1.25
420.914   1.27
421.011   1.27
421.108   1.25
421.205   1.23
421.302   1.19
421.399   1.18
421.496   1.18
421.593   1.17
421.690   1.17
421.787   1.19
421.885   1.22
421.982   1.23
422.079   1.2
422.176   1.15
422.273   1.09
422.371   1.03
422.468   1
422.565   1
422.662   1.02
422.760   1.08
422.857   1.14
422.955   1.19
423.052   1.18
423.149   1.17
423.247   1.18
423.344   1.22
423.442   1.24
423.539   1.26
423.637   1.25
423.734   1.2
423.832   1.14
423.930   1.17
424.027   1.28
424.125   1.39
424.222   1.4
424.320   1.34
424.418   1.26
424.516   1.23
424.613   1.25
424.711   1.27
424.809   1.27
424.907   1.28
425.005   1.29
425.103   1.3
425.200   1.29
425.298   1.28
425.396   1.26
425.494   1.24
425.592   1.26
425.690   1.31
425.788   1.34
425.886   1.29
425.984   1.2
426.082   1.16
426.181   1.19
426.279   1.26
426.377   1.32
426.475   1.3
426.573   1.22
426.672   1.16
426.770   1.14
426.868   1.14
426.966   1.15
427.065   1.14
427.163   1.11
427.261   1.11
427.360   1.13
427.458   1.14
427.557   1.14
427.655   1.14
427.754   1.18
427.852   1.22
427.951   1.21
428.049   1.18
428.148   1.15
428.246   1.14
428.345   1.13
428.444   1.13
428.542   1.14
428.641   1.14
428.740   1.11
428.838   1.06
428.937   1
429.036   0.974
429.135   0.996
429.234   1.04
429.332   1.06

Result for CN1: 0.14 mag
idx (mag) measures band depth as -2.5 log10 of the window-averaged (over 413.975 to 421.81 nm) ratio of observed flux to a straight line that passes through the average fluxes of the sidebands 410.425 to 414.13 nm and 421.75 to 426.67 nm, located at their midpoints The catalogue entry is 0.09 mag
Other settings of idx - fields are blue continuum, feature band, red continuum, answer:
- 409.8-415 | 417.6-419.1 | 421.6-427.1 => 0.03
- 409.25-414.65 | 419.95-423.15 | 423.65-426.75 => 0.06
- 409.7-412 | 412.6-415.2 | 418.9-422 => 0.03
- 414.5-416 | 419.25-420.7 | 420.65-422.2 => 0.06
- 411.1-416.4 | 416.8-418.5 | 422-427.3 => 0.07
